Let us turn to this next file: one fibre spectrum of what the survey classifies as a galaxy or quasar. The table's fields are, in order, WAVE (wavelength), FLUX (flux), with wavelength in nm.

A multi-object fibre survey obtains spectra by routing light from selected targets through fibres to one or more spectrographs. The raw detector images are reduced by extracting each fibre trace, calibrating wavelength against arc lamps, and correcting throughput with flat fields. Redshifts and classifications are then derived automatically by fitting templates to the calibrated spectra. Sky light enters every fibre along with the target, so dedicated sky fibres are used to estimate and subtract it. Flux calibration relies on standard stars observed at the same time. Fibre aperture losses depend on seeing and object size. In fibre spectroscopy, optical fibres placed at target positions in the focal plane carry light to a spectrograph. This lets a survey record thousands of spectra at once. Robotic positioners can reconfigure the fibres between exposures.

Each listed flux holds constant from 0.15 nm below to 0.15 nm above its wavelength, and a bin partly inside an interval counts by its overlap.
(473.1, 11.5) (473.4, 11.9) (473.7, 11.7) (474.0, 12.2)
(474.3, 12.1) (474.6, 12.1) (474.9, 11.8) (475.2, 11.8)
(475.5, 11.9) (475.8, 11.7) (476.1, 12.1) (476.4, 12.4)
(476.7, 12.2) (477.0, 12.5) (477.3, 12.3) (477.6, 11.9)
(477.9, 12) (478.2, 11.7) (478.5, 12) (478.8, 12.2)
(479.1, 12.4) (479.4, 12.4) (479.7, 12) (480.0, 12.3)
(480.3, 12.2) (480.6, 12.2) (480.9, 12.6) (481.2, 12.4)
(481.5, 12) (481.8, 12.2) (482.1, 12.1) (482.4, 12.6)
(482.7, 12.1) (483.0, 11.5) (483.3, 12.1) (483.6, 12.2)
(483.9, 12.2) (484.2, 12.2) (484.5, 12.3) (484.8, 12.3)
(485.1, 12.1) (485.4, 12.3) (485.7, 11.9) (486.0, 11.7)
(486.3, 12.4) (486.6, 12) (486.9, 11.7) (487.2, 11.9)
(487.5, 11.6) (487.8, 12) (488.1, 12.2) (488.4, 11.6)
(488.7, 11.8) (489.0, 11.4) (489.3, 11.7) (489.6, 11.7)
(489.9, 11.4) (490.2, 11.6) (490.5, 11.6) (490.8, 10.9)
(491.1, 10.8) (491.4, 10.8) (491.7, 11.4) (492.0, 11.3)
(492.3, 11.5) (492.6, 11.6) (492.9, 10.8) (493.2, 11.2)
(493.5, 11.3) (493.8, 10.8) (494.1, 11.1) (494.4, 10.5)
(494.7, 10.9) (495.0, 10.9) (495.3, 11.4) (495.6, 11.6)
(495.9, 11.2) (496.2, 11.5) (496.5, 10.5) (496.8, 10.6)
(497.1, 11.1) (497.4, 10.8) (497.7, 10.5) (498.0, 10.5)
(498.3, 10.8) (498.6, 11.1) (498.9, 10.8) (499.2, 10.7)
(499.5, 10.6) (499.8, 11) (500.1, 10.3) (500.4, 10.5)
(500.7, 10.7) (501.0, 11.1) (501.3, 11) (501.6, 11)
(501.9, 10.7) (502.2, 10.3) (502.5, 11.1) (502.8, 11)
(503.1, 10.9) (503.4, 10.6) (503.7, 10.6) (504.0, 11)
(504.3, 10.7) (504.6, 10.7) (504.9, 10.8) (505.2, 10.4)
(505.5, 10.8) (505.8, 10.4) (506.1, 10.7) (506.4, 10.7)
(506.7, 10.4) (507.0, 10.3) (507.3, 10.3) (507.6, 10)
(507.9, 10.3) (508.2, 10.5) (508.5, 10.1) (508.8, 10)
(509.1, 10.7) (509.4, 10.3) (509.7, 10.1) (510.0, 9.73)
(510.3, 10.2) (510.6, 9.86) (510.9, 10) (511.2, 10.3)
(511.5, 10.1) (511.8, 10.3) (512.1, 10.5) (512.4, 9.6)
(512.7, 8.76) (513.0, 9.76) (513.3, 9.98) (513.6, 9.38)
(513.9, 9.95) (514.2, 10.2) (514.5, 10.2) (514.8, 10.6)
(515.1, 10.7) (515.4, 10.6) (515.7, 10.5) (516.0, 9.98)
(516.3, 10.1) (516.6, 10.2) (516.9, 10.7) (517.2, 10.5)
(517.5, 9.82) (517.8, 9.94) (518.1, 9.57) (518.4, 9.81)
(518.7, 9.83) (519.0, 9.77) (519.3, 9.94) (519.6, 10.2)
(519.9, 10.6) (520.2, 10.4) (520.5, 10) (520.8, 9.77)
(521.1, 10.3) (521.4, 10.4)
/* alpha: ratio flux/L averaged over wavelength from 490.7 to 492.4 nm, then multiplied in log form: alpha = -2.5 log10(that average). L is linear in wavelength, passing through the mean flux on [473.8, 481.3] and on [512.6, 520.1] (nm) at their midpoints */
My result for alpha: 0.03 mag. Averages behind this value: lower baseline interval 12.1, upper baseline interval 10.1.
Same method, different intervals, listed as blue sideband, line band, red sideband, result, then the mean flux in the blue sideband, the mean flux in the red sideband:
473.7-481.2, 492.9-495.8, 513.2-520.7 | 0.02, 12.1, 10.1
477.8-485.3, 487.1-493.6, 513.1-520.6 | 0.02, 12.2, 10.1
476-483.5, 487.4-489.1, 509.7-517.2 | -0.01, 12.2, 10.1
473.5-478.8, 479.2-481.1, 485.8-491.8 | -0.04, 12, 11.6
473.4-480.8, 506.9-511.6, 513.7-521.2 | 0.04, 12.1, 10.2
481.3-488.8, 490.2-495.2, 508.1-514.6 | 0.03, 12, 10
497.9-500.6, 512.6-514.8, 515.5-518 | 0.05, 10.7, 10.2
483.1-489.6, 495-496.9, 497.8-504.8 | 0.01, 12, 10.8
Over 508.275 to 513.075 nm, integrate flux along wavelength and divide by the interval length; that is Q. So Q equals 10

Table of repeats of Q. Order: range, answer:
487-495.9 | 11.4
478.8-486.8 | 12.2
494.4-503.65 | 10.8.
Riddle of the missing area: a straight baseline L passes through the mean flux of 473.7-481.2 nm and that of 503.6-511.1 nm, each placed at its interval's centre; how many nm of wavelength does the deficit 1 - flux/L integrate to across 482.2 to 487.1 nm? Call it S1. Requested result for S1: -0.17 nm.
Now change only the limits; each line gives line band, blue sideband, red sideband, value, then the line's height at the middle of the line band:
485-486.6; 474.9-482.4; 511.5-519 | -0.05 nm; 11.7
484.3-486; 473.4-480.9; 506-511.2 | -0.08 nm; 11.6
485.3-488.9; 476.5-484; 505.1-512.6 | -0.06 nm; 11.7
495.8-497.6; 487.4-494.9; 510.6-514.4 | 0.01 nm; 11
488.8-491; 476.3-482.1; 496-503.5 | 0.00 nm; 11.5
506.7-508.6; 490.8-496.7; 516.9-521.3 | 0.05 nm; 10.5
